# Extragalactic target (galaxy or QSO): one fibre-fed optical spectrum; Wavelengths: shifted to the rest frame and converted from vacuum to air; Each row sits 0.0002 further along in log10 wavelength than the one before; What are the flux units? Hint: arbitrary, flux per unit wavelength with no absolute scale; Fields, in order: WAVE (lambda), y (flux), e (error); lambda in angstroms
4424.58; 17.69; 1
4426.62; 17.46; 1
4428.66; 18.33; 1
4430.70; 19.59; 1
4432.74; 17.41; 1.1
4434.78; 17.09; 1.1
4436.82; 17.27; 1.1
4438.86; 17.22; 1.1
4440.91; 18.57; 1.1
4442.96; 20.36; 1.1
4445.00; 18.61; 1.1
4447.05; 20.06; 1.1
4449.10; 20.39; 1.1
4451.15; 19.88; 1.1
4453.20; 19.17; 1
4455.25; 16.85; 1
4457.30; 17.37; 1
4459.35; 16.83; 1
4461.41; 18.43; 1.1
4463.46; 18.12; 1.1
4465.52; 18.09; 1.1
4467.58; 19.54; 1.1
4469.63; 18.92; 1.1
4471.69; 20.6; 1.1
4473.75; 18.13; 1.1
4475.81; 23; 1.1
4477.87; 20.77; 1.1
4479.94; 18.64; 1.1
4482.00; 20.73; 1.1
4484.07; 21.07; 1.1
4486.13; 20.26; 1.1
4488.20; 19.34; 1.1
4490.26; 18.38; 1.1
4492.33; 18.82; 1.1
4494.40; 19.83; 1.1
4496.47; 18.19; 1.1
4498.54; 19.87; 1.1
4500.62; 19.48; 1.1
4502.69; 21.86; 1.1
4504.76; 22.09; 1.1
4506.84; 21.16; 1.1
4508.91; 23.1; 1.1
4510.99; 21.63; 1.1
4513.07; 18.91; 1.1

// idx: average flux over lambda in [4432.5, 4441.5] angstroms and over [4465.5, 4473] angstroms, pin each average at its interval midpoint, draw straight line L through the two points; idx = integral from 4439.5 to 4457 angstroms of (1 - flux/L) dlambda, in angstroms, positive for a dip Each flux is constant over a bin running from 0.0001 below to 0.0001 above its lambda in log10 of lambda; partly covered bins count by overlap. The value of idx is -0.9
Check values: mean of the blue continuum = 17.5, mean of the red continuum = 19.4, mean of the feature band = 19.1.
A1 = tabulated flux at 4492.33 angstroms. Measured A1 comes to 18.82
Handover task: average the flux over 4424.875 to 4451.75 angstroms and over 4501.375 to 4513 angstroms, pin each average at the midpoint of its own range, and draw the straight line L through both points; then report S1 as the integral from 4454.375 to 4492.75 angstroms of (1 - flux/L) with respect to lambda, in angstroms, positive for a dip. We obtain 1.9 angstroms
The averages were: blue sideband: 18.6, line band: 19.2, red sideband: 21.7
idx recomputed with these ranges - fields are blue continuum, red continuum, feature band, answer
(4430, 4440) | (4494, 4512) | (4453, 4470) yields 0.8 angstroms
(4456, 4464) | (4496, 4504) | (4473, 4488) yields -1.2 angstroms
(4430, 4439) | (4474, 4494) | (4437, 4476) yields -0.2 angstroms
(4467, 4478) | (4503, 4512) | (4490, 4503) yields 1.2 angstroms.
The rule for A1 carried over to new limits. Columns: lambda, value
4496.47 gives 18.19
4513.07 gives 18.91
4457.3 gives 17.37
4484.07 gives 21.07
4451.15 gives 19.88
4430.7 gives 19.59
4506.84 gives 21.16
